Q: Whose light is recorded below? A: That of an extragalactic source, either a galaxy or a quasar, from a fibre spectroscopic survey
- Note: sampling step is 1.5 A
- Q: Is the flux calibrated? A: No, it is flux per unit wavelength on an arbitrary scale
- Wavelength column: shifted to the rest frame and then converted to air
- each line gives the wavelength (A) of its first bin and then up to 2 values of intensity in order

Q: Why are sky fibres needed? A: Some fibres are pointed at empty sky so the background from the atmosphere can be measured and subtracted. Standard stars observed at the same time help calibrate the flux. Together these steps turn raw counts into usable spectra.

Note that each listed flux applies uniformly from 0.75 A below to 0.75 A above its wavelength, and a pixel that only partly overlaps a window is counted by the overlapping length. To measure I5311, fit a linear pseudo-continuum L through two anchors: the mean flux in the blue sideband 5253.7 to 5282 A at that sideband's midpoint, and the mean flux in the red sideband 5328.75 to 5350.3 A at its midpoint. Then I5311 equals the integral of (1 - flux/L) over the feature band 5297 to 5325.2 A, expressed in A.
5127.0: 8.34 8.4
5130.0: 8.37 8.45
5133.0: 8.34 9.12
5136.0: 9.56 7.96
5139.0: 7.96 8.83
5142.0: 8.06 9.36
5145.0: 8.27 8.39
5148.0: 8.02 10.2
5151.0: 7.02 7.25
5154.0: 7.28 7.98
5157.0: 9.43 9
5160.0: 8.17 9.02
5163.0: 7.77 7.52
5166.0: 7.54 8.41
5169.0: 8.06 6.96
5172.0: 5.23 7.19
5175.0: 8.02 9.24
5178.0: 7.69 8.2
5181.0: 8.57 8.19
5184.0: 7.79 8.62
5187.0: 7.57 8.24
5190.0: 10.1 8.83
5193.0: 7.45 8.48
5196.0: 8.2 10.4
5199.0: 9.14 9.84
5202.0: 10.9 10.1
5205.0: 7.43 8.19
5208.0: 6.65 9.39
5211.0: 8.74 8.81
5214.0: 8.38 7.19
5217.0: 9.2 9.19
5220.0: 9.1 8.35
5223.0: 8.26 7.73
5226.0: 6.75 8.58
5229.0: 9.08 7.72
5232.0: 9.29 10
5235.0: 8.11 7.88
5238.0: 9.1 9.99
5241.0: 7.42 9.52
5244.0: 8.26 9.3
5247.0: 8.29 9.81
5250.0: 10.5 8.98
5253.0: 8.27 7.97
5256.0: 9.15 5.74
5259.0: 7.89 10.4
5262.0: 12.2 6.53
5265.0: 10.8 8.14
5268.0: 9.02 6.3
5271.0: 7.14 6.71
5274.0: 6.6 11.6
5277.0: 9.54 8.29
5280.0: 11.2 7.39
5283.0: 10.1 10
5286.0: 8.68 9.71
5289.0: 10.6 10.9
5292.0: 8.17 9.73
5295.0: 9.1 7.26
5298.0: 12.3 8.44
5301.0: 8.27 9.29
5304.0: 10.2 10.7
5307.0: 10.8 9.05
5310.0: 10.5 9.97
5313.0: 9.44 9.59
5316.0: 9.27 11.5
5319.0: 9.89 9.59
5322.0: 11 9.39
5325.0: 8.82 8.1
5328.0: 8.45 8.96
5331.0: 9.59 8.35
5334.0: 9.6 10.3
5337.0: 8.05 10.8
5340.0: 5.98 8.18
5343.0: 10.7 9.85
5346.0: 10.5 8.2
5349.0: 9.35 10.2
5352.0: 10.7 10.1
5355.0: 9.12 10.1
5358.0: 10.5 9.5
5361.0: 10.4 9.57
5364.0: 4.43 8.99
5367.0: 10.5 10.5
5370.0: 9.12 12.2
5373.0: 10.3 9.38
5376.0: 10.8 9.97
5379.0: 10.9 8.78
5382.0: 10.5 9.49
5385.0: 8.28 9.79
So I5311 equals -2.98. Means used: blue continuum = 8.57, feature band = 9.89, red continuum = 9.2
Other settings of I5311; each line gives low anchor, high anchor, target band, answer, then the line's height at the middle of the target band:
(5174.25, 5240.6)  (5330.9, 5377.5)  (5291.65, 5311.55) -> -0.8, 9.21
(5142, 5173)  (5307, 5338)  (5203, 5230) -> 0.6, 8.57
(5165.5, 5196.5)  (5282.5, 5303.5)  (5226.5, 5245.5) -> 0.0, 8.74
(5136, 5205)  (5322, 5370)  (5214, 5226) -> 0.4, 8.63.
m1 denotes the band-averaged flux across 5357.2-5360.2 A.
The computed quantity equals 10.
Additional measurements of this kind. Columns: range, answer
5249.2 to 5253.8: 9.24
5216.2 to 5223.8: 8.8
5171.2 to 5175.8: 6.84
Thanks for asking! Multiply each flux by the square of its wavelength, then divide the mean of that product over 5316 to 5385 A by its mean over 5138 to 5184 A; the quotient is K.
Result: 1.27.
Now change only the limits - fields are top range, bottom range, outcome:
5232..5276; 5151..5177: 1.14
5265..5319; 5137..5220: 1.16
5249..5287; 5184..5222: 1.03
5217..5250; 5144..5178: 1.12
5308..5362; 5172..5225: 1.18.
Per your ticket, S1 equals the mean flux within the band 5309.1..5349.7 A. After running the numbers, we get 9.4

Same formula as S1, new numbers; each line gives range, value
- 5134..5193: 8.21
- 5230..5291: 8.9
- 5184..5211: 8.77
